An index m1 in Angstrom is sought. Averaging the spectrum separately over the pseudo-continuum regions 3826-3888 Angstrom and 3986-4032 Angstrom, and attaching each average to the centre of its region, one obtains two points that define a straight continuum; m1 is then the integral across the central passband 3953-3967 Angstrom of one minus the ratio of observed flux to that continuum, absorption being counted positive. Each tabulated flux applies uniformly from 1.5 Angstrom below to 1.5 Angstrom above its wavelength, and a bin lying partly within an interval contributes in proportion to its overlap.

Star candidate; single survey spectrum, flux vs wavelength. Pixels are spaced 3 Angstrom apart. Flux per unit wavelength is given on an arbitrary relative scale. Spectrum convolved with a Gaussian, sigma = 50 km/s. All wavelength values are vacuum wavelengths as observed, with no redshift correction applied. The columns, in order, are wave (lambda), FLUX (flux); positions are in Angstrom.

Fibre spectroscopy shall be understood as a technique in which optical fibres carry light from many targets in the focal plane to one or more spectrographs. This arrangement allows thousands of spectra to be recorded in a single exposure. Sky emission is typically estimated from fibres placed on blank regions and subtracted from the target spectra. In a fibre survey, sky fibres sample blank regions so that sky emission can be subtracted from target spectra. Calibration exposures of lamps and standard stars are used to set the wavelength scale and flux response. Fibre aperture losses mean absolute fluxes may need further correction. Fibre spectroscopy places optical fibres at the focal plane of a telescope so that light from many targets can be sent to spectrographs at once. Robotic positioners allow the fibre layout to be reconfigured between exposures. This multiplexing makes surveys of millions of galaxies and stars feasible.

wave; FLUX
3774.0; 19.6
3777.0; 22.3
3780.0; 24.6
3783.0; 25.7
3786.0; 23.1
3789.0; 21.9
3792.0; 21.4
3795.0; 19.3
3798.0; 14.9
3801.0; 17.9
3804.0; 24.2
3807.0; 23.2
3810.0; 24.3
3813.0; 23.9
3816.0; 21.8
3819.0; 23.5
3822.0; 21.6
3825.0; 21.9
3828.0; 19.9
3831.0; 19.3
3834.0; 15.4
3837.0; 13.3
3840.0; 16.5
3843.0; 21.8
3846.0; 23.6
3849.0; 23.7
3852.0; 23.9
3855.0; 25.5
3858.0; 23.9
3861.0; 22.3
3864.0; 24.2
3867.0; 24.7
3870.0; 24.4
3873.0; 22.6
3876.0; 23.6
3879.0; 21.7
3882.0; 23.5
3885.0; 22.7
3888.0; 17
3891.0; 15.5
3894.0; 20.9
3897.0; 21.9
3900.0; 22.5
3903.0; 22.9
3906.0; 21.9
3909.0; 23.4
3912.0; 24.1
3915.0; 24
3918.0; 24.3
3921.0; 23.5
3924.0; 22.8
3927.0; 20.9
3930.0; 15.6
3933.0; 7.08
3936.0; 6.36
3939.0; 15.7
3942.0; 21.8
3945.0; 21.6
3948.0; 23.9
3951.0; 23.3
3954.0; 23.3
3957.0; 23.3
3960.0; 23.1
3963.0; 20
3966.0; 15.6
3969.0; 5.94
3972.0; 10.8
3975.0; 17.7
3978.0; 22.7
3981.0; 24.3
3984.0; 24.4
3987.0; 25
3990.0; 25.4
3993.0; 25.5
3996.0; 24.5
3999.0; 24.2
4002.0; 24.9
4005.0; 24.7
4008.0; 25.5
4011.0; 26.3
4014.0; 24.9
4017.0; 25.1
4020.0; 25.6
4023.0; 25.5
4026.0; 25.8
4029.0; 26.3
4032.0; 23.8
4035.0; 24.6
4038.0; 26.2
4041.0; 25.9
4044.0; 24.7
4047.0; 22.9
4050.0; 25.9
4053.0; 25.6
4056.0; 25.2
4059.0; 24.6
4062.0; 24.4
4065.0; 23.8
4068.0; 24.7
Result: 1.7 Angstrom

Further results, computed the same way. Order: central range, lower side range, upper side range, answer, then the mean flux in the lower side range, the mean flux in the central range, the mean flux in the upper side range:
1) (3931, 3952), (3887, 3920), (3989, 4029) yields 5.6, 21.8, 16.9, 25.3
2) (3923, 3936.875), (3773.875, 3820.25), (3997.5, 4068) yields 5.3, 22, 14.6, 25.1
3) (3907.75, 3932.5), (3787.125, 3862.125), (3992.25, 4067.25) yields 1.4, 21.2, 21.7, 25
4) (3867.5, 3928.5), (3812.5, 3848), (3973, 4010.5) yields -1.4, 20.2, 22.2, 23.9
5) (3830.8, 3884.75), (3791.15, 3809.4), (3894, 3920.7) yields -0.4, 20.3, 22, 23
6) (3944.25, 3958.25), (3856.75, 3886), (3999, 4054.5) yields 0.7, 23.4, 23.2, 25.2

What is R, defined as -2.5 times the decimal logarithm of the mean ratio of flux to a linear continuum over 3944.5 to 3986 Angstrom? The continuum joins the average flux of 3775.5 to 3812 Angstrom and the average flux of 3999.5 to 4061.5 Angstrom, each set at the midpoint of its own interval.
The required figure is 0.21 mag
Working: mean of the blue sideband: 21.9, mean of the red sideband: 25.2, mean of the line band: 20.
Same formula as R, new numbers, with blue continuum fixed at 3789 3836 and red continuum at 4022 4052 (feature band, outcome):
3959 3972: 0.48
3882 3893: 0.16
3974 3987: 0.06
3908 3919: -0.06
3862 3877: -0.09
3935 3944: 0.44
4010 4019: -0.03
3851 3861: -0.12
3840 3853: -0.05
